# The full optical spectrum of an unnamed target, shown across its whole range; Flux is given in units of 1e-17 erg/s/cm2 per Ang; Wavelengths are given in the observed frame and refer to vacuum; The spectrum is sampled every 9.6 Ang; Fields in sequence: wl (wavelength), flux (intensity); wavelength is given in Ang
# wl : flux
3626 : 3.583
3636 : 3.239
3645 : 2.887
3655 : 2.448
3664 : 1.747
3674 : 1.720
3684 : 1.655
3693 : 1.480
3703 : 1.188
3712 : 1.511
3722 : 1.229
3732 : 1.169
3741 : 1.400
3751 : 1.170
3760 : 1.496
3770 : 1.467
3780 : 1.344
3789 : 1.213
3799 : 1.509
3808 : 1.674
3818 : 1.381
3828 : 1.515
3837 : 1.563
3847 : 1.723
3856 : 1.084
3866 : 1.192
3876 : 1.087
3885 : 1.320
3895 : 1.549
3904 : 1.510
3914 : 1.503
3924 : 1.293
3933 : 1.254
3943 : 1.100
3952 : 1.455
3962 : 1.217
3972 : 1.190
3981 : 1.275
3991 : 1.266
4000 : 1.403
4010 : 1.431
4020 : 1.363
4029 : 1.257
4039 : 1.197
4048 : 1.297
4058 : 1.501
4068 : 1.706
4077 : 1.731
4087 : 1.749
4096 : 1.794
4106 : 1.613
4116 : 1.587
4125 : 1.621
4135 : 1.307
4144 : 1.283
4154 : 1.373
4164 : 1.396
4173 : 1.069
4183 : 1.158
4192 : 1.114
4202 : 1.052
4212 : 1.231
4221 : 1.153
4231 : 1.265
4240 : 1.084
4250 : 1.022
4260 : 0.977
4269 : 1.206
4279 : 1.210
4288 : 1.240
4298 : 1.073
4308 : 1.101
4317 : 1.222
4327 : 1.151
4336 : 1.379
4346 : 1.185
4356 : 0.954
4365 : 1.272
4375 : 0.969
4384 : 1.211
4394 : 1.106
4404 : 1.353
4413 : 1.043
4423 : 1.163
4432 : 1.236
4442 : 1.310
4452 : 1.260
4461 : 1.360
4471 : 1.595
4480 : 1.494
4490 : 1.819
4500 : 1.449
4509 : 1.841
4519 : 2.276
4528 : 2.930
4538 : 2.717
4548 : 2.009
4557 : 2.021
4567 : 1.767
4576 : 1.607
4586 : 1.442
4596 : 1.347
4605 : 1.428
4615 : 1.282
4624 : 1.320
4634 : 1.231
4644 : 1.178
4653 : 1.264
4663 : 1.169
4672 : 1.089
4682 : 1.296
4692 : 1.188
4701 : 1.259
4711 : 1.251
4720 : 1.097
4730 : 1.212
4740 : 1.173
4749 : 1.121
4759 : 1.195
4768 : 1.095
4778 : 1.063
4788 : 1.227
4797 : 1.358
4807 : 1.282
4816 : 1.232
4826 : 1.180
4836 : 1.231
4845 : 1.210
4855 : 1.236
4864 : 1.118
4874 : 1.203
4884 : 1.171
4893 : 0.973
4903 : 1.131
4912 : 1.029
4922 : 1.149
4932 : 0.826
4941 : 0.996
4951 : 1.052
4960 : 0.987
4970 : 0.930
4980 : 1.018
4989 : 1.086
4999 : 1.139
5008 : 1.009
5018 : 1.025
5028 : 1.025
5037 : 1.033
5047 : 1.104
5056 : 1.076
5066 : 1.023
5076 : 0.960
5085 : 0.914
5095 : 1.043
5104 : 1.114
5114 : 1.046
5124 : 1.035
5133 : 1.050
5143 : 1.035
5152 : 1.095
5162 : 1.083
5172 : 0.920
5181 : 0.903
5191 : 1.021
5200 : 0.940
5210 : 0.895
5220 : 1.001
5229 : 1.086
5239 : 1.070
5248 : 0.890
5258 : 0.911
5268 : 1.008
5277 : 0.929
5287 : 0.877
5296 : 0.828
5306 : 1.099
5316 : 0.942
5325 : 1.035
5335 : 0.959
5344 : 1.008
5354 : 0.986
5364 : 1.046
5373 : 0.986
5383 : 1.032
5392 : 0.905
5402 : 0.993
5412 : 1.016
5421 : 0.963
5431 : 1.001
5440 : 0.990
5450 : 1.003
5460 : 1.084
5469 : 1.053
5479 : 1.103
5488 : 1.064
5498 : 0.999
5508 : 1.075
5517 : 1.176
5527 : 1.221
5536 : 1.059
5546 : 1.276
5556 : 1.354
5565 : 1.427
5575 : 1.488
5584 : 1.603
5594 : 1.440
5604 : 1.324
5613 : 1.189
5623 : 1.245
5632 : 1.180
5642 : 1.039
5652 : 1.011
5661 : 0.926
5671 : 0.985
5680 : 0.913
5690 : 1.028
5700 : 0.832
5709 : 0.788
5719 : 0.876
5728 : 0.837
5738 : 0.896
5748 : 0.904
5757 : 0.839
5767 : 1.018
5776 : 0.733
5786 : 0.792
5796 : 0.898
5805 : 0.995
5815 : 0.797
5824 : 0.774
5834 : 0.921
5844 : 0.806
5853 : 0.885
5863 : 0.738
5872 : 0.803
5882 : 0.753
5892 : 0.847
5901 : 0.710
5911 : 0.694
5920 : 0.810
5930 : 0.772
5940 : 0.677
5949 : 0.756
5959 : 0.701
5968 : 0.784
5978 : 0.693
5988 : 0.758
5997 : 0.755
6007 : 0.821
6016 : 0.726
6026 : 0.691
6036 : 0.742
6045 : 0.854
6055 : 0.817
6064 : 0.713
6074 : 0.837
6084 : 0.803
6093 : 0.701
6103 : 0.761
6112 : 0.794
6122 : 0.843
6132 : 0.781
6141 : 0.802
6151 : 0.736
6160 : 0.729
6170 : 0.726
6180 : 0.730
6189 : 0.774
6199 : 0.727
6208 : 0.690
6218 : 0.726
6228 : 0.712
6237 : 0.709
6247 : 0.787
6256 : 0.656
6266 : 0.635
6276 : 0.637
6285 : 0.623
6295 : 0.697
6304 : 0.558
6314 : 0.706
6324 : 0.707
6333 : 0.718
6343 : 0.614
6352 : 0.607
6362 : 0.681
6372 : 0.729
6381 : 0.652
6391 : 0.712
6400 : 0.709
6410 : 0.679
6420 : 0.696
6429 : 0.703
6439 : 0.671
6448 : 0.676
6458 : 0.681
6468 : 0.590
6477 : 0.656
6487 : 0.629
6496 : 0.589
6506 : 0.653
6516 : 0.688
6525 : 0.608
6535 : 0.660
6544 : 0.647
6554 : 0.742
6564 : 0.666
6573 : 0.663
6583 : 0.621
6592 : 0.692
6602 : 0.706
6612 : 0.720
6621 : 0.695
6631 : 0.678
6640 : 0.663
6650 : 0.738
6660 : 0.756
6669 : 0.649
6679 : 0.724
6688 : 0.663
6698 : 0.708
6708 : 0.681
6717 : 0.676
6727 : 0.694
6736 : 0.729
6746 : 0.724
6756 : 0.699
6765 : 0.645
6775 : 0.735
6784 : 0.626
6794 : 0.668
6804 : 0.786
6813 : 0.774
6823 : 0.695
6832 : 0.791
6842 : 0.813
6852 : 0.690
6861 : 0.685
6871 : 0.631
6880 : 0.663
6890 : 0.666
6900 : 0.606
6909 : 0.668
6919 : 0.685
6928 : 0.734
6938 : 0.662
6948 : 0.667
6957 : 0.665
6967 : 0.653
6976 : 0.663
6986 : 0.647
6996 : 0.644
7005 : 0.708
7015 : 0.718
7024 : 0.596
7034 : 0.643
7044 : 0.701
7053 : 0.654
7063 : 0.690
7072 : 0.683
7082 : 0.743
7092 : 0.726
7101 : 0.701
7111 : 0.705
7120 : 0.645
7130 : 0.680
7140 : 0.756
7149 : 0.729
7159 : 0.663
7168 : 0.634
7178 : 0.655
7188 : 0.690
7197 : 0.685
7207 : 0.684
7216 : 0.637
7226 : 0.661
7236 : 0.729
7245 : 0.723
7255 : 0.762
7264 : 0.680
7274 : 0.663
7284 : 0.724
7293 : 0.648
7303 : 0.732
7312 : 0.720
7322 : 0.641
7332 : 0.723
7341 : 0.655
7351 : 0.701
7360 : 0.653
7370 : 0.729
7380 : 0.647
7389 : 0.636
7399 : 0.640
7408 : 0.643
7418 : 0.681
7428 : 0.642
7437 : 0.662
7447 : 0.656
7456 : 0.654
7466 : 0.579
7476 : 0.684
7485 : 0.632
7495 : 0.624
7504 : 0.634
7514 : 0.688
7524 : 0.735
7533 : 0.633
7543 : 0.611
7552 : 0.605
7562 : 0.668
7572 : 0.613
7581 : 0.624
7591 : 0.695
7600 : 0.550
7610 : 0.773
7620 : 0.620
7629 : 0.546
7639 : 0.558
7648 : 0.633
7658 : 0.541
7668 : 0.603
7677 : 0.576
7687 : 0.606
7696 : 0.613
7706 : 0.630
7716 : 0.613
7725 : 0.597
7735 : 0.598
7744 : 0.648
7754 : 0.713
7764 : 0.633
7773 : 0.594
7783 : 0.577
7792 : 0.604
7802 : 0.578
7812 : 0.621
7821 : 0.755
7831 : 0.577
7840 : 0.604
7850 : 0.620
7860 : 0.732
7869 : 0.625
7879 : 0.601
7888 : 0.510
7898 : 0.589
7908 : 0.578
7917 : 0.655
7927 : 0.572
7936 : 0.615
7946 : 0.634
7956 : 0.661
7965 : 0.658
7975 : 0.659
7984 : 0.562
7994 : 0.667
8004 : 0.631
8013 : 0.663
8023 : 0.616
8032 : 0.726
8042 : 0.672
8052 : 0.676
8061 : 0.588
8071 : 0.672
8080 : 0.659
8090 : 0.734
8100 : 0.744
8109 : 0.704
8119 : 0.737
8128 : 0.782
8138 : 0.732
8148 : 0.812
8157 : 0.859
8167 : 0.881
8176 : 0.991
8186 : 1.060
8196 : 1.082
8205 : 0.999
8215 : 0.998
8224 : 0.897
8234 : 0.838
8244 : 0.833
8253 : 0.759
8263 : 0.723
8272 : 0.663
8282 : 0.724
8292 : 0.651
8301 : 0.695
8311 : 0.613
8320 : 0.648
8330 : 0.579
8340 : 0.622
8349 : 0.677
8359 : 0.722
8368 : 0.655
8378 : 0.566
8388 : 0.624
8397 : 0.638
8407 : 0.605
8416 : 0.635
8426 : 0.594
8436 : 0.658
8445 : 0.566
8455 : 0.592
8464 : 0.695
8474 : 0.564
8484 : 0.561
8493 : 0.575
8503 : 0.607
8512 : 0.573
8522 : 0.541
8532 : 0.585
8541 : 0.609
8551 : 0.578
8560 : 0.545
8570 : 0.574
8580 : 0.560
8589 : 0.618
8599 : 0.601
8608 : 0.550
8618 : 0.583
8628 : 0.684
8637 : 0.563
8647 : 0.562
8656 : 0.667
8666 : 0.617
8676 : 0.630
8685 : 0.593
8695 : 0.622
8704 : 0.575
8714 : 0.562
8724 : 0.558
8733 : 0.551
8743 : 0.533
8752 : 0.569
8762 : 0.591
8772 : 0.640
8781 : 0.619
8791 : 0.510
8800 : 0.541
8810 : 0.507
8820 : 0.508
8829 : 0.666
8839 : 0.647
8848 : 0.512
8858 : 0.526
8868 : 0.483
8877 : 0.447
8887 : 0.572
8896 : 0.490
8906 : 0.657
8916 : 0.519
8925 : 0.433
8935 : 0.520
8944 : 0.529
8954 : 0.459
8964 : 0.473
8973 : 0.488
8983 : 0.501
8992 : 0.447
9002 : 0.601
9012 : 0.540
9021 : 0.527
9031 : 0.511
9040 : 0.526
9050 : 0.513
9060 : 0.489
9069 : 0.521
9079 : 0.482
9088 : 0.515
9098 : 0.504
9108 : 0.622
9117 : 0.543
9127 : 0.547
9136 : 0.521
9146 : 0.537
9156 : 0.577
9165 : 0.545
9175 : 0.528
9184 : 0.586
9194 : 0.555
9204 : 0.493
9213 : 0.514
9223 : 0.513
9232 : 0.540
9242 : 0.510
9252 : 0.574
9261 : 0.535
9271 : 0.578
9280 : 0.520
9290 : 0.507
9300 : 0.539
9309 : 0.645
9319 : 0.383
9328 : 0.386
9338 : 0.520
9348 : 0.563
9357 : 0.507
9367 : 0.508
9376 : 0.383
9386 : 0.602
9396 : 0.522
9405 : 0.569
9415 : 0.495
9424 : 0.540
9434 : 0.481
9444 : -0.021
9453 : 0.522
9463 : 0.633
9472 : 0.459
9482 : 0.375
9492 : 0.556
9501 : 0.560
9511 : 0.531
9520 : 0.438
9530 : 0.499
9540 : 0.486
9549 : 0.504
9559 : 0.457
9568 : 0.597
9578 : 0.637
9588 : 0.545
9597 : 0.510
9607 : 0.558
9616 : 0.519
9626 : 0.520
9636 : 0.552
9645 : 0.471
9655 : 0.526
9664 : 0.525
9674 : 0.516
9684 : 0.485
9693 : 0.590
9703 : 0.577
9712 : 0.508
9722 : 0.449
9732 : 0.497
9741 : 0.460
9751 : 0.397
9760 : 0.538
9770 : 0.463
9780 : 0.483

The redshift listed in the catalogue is 1.93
